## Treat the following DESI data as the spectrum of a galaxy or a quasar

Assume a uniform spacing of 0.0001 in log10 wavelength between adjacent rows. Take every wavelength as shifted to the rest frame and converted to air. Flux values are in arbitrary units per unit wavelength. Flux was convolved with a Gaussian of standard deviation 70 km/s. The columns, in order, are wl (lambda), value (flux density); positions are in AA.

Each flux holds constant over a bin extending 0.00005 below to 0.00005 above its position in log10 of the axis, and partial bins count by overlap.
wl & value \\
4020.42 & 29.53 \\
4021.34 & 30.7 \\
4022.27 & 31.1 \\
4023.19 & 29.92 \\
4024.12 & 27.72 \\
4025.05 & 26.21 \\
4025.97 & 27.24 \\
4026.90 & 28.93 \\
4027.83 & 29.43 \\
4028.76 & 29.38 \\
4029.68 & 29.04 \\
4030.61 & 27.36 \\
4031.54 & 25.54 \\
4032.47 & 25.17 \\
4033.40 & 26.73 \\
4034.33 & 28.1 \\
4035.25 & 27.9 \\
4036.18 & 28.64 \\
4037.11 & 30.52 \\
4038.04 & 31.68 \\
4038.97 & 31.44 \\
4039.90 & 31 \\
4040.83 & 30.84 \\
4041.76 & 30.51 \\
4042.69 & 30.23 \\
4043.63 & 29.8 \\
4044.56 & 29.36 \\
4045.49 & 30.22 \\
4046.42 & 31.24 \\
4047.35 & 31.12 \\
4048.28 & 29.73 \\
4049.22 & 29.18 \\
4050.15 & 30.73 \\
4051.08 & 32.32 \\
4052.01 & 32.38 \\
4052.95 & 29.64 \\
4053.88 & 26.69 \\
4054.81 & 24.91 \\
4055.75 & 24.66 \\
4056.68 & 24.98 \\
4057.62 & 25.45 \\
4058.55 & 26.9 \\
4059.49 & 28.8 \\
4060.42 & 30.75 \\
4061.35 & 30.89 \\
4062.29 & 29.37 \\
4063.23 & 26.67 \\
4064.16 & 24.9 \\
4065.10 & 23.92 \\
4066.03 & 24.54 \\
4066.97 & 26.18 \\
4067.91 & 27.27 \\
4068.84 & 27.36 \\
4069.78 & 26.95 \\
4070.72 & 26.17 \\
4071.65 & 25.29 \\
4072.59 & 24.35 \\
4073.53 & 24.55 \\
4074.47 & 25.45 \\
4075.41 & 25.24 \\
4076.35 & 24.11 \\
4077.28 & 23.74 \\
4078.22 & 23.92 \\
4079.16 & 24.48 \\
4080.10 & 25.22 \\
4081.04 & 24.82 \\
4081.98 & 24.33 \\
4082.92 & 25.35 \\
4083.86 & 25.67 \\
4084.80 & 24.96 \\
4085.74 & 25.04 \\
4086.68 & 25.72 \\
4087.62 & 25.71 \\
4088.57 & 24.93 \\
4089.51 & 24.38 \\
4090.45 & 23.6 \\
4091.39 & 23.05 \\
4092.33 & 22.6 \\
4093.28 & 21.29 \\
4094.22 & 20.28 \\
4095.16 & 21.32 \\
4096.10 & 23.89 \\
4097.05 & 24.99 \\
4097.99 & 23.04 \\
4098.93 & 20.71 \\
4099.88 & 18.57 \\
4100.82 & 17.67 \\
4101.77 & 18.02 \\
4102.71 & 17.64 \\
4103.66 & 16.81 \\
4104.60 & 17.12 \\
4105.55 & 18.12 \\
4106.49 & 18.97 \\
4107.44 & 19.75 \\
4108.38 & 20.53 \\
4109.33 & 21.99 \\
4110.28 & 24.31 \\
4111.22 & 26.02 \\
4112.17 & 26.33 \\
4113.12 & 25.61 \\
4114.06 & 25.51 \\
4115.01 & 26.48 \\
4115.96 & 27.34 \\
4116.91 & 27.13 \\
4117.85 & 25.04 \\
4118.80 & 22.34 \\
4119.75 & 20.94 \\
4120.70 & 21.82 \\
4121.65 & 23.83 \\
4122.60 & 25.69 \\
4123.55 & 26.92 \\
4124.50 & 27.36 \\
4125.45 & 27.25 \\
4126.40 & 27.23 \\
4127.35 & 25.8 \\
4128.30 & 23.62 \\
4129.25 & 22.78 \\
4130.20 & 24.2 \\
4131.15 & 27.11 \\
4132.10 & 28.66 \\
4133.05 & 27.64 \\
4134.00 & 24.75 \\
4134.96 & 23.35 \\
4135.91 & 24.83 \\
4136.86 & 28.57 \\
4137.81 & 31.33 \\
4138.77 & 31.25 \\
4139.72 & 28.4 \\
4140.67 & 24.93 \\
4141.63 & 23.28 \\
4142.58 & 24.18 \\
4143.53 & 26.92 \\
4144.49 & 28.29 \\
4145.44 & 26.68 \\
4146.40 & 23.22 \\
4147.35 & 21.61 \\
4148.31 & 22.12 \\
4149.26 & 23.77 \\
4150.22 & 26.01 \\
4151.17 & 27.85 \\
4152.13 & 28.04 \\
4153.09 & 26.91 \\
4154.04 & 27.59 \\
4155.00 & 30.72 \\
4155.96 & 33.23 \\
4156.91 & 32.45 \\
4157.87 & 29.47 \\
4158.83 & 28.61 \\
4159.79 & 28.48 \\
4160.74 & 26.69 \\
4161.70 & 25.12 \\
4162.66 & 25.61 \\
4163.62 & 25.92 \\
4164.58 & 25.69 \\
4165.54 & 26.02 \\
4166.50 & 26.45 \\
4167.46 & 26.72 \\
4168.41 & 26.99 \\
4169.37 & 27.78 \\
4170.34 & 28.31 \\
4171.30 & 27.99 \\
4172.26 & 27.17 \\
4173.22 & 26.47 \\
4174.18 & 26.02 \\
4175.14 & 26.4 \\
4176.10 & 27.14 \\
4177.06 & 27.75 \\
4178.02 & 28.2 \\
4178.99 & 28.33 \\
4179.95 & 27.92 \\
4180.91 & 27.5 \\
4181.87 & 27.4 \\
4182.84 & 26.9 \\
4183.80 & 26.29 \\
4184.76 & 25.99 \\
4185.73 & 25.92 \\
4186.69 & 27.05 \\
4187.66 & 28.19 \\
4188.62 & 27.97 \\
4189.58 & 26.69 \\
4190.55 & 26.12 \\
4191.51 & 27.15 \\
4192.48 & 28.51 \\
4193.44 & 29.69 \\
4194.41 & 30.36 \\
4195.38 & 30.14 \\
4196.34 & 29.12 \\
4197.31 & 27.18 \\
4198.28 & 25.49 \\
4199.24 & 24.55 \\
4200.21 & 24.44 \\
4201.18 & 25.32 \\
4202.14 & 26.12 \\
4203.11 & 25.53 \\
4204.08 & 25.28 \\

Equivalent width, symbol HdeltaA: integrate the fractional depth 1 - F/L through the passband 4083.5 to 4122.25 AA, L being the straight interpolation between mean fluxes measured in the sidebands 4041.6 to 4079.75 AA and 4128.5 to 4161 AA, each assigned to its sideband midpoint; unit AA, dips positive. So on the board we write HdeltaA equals 6.4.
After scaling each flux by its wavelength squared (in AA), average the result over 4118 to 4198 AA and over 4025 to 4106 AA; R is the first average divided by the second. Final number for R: 1.1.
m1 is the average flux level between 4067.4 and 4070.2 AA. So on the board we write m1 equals 27.2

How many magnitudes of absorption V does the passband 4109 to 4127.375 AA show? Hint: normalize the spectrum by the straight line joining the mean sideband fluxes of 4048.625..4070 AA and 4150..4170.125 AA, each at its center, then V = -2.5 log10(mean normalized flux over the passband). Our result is 0.10 mag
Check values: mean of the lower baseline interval 27.6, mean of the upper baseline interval 27.8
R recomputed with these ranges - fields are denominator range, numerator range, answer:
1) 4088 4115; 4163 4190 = 1.29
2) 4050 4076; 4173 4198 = 1.08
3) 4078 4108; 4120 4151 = 1.18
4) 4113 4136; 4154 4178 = 1.11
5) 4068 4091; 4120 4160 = 1.09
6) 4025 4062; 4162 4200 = 1.00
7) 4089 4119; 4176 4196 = 1.30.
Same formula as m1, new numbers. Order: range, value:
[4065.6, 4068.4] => 26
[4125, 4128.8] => 26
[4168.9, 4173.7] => 27.5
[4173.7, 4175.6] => 26.2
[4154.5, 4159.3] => 30.9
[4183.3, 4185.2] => 26.2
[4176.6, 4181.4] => 27.9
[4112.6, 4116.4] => 26.2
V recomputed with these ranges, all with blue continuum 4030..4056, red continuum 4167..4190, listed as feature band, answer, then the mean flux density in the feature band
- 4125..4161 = 0.04 mag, 26.8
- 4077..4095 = 0.19 mag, 24.1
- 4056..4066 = 0.07 mag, 27.1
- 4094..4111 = 0.36 mag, 20.3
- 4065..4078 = 0.14 mag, 25.4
